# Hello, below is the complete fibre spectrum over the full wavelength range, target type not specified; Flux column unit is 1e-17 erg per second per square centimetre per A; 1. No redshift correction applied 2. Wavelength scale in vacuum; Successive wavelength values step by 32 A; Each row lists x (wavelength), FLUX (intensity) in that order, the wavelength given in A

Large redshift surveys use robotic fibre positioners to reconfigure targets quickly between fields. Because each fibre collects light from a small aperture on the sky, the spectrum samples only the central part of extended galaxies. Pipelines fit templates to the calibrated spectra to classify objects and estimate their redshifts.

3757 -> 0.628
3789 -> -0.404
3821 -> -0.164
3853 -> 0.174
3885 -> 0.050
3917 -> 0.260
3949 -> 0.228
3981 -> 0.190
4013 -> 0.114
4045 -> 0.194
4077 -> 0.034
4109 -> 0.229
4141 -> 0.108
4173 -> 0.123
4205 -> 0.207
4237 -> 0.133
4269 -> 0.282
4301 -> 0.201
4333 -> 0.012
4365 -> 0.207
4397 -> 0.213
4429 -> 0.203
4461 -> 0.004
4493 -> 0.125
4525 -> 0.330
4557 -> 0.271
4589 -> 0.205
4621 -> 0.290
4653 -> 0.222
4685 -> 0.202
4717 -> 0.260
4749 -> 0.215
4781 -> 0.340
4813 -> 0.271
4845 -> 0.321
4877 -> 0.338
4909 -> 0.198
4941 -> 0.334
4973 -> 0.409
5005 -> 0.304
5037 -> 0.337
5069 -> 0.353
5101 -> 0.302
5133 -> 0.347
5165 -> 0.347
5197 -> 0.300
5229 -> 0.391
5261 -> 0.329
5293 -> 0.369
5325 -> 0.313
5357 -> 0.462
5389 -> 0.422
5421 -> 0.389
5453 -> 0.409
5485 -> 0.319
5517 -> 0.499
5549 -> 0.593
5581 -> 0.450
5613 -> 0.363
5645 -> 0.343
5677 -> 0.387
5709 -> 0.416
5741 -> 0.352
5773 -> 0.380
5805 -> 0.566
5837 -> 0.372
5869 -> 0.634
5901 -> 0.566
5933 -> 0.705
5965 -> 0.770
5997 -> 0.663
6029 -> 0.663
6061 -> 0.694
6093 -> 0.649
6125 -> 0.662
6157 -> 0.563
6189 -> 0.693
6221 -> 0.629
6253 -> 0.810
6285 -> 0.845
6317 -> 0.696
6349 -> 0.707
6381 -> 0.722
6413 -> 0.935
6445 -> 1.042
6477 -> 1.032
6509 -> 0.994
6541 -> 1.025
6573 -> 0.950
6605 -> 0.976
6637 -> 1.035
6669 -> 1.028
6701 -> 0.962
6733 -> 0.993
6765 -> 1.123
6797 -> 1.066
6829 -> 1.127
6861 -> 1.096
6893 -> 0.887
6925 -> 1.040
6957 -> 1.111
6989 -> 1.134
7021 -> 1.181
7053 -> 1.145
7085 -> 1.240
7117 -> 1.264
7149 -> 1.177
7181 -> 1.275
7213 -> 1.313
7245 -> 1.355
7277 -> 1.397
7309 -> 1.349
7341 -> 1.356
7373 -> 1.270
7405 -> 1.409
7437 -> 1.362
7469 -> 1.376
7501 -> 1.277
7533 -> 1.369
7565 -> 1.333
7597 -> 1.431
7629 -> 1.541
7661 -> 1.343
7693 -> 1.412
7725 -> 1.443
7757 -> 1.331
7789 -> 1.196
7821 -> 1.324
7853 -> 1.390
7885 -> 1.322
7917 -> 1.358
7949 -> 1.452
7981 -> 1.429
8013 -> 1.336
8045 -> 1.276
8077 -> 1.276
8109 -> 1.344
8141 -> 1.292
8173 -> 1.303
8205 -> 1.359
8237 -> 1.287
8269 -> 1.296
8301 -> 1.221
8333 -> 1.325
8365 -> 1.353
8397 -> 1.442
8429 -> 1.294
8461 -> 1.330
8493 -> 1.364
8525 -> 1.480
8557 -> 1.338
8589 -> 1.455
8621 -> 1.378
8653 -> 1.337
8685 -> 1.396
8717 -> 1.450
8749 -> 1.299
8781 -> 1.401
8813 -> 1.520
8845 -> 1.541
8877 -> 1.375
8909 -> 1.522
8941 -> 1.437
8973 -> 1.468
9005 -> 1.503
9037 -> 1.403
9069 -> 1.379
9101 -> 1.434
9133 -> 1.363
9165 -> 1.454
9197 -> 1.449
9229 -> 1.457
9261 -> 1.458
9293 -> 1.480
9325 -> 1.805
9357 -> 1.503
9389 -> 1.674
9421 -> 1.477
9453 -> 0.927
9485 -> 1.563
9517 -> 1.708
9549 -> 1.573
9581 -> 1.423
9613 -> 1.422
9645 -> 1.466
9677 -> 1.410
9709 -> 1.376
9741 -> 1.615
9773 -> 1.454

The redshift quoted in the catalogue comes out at 0.603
